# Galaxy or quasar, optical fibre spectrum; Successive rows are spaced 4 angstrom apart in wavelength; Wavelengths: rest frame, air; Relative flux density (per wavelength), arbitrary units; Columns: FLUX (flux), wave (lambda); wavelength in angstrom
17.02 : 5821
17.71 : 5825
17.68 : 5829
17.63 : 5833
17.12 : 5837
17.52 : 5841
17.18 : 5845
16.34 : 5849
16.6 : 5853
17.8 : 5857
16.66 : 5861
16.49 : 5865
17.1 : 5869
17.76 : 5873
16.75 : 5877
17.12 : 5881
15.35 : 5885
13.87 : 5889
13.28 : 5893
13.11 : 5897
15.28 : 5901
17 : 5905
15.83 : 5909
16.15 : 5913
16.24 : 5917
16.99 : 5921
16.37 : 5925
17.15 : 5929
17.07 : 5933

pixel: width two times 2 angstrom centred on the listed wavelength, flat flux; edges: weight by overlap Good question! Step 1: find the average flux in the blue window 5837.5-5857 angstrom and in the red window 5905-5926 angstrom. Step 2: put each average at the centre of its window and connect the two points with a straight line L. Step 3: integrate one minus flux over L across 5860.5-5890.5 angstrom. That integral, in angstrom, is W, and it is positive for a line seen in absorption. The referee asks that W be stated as 0.6 angstrom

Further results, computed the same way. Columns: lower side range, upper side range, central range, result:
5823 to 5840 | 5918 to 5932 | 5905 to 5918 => 0.5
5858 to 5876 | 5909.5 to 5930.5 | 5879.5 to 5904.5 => 3.0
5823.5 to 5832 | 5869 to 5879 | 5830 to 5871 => 0.9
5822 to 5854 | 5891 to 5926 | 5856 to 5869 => -0.2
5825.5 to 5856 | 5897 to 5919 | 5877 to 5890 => 0.5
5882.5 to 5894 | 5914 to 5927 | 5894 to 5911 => 0.2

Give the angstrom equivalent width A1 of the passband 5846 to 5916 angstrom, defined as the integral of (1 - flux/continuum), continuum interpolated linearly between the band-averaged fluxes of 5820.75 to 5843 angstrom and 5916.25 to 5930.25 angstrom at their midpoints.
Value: 4.2 angstrom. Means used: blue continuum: 17.5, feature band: 16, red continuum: 16.7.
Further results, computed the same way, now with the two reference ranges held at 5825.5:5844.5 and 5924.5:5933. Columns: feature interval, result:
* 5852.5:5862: 0.12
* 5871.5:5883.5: 0.08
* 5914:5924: 0.25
